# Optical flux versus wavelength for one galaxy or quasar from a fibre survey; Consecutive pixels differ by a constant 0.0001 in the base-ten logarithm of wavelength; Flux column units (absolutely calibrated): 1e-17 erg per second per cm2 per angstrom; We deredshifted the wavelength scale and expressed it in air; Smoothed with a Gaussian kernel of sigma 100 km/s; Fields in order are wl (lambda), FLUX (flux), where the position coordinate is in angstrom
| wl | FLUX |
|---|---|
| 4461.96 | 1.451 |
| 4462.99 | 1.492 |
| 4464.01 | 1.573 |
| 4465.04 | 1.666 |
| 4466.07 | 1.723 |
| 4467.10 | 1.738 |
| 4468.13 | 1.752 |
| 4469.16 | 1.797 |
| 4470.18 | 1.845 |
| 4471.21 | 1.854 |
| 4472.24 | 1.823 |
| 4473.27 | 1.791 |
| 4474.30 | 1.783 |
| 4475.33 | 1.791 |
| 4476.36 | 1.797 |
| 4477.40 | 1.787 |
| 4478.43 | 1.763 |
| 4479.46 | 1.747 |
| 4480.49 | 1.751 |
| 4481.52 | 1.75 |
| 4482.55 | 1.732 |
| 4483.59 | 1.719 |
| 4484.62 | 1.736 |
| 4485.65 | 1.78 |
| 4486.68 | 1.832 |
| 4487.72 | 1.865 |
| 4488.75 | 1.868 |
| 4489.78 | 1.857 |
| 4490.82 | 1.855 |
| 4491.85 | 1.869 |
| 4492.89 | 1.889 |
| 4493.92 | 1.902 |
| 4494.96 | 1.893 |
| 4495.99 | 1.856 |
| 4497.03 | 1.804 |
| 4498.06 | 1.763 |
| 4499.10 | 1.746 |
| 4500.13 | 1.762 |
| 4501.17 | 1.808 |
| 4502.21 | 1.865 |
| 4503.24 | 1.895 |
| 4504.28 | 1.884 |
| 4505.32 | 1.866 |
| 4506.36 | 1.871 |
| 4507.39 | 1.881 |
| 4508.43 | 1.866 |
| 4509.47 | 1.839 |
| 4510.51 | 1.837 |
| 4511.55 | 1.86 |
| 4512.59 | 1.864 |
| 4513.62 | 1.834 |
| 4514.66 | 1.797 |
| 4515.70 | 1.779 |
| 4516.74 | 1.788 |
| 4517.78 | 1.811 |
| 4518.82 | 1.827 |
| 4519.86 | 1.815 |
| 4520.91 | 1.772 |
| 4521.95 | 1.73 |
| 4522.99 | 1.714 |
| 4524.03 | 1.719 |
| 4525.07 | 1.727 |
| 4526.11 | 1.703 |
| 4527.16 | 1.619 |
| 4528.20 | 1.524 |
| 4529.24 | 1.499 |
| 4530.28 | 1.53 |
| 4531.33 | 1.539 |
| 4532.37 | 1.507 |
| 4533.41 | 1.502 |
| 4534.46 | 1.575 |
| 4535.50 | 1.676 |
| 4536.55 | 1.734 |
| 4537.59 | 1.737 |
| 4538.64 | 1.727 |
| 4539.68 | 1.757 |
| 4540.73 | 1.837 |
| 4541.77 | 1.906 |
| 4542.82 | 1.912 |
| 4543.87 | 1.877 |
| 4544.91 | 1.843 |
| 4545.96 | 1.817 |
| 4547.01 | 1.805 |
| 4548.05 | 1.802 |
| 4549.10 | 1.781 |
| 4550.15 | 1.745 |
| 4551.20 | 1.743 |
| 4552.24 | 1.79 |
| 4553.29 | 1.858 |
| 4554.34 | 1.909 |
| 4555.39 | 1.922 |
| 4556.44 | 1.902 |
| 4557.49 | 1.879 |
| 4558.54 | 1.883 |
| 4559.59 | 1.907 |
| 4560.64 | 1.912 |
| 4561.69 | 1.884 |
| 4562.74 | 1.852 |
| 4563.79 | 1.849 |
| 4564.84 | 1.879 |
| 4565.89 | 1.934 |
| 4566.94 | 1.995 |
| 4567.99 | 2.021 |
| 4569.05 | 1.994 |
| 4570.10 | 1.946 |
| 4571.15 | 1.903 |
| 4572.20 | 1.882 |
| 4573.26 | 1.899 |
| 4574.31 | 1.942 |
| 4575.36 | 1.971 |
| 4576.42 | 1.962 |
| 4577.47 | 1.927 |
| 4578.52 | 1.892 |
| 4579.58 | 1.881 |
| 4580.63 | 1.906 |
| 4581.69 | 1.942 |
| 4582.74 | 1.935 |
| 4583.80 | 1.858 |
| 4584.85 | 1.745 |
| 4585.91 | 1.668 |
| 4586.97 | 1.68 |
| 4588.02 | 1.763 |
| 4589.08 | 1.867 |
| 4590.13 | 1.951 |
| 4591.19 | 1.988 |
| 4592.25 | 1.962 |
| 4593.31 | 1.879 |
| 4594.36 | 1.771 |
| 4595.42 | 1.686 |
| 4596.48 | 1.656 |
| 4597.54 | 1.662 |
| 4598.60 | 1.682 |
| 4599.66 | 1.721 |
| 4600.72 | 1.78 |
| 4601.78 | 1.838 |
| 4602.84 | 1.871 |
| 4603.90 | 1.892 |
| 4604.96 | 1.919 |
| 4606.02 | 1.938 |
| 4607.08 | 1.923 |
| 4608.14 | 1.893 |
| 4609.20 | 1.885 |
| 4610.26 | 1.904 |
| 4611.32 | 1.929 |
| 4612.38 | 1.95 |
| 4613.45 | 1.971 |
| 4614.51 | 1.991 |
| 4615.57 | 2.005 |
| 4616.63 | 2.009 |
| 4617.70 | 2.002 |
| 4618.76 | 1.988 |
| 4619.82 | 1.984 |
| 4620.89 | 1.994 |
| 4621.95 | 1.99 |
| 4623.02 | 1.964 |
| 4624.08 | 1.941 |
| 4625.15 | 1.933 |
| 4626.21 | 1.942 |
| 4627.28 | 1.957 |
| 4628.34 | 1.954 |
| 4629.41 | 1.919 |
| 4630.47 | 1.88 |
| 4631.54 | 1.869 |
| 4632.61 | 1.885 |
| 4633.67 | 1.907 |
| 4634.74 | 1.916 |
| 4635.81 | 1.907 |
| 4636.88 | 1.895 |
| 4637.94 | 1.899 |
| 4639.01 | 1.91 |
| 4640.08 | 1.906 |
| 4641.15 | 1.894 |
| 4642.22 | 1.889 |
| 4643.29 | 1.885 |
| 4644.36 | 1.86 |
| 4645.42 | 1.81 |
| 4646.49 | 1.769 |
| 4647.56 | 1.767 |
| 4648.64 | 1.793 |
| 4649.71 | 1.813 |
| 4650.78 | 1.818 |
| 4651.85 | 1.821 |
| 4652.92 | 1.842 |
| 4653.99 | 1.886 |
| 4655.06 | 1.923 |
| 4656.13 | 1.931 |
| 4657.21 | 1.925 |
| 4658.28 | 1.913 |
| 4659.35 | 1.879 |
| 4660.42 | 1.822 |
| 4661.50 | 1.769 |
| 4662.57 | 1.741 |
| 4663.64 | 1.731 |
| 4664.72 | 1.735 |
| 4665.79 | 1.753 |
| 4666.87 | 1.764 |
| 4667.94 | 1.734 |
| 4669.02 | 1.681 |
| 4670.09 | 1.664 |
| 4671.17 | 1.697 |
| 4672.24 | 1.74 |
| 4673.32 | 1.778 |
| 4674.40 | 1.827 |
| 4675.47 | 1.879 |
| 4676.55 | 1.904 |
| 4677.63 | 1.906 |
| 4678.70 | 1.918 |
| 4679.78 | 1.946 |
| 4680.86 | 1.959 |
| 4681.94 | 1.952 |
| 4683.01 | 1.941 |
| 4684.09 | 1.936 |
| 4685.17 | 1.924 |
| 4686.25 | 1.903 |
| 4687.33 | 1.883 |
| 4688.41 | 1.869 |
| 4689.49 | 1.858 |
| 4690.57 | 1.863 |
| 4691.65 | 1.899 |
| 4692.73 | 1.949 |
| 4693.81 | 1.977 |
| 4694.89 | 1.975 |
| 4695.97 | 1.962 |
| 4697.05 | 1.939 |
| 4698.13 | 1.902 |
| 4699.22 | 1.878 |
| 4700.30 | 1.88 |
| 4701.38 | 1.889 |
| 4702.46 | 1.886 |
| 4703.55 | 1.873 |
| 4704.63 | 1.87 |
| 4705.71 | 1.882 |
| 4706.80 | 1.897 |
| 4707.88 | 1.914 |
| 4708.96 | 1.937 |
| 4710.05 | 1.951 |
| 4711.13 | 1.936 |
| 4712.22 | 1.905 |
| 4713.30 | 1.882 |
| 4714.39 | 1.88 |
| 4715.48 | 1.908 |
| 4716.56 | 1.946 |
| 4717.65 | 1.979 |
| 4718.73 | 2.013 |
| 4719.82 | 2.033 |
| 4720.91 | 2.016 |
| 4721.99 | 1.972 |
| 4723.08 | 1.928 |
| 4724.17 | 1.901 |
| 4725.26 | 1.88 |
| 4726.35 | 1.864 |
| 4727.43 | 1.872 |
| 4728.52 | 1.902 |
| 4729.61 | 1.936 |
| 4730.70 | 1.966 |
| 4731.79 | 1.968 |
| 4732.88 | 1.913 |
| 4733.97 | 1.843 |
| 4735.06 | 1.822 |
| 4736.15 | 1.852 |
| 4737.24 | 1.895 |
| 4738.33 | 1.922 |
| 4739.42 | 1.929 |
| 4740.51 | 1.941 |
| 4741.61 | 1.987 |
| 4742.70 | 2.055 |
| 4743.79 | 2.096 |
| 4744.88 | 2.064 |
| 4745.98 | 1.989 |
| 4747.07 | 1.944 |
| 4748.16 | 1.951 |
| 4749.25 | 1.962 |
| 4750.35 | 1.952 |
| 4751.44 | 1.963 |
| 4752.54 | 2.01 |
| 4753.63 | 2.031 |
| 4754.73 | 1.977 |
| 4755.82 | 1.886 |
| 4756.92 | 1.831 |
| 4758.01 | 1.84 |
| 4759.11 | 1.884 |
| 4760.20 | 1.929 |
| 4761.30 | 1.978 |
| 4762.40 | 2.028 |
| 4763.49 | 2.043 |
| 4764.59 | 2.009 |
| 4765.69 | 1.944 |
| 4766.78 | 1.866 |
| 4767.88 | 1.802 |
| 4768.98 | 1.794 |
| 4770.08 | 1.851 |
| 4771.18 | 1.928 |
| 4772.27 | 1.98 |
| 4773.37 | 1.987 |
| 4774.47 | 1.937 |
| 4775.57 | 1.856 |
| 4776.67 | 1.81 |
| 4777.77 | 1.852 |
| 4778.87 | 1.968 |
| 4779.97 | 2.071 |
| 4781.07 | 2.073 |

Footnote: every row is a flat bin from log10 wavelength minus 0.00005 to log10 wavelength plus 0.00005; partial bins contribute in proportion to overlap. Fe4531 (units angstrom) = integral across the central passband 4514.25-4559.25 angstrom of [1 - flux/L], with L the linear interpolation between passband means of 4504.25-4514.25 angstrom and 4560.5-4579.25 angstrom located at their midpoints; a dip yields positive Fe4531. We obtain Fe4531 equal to 3.3 angstrom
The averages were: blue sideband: 1.86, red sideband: 1.92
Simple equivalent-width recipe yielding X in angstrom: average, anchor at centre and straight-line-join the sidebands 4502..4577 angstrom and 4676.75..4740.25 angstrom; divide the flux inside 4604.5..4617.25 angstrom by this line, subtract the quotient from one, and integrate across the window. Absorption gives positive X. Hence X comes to -0.60 angstrom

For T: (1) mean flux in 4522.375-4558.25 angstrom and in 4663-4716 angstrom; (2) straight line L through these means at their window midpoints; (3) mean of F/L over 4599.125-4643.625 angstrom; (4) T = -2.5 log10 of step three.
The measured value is -0.06 mag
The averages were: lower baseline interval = 1.74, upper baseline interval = 1.87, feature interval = 1.92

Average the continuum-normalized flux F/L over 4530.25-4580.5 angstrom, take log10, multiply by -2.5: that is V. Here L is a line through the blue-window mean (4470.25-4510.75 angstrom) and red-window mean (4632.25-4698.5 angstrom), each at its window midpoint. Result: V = 0.00 mag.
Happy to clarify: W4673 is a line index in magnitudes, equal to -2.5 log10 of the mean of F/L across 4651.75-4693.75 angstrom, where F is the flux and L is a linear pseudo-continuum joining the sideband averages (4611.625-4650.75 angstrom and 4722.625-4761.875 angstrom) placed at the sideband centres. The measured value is 0.04 mag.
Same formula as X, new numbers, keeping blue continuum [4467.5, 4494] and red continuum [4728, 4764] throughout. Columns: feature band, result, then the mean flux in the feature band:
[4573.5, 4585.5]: -0.3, 1.9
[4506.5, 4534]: 1.5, 1.73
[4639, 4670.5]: 1.3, 1.82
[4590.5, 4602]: 0.5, 1.78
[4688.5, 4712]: 0.2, 1.91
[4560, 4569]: -0.3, 1.92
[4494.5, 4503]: 0.0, 1.82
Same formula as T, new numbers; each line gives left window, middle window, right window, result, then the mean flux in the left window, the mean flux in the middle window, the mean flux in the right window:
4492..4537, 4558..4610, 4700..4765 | -0.03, 1.76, 1.87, 1.94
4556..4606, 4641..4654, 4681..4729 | 0.04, 1.87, 1.83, 1.92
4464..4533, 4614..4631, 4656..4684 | -0.09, 1.78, 1.97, 1.83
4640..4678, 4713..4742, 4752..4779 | -0.02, 1.82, 1.92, 1.92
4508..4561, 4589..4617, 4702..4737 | -0.03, 1.77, 1.87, 1.92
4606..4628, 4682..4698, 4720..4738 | 0.00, 1.96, 1.92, 1.91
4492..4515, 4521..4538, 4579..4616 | 0.14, 1.85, 1.63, 1.85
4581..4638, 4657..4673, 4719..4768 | 0.08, 1.89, 1.77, 1.94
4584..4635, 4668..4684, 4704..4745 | 0.04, 1.88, 1.84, 1.93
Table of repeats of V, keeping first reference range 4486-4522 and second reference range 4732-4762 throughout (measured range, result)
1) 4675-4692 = 0.004 mag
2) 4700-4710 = 0.017 mag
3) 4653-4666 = 0.039 mag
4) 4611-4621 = -0.054 mag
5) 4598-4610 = 0.018 mag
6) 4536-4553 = 0.032 mag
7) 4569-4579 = -0.036 mag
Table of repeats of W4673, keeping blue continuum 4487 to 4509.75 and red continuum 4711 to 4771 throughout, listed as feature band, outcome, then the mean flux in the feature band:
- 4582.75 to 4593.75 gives 0.02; 1.84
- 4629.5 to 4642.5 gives 0.00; 1.9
